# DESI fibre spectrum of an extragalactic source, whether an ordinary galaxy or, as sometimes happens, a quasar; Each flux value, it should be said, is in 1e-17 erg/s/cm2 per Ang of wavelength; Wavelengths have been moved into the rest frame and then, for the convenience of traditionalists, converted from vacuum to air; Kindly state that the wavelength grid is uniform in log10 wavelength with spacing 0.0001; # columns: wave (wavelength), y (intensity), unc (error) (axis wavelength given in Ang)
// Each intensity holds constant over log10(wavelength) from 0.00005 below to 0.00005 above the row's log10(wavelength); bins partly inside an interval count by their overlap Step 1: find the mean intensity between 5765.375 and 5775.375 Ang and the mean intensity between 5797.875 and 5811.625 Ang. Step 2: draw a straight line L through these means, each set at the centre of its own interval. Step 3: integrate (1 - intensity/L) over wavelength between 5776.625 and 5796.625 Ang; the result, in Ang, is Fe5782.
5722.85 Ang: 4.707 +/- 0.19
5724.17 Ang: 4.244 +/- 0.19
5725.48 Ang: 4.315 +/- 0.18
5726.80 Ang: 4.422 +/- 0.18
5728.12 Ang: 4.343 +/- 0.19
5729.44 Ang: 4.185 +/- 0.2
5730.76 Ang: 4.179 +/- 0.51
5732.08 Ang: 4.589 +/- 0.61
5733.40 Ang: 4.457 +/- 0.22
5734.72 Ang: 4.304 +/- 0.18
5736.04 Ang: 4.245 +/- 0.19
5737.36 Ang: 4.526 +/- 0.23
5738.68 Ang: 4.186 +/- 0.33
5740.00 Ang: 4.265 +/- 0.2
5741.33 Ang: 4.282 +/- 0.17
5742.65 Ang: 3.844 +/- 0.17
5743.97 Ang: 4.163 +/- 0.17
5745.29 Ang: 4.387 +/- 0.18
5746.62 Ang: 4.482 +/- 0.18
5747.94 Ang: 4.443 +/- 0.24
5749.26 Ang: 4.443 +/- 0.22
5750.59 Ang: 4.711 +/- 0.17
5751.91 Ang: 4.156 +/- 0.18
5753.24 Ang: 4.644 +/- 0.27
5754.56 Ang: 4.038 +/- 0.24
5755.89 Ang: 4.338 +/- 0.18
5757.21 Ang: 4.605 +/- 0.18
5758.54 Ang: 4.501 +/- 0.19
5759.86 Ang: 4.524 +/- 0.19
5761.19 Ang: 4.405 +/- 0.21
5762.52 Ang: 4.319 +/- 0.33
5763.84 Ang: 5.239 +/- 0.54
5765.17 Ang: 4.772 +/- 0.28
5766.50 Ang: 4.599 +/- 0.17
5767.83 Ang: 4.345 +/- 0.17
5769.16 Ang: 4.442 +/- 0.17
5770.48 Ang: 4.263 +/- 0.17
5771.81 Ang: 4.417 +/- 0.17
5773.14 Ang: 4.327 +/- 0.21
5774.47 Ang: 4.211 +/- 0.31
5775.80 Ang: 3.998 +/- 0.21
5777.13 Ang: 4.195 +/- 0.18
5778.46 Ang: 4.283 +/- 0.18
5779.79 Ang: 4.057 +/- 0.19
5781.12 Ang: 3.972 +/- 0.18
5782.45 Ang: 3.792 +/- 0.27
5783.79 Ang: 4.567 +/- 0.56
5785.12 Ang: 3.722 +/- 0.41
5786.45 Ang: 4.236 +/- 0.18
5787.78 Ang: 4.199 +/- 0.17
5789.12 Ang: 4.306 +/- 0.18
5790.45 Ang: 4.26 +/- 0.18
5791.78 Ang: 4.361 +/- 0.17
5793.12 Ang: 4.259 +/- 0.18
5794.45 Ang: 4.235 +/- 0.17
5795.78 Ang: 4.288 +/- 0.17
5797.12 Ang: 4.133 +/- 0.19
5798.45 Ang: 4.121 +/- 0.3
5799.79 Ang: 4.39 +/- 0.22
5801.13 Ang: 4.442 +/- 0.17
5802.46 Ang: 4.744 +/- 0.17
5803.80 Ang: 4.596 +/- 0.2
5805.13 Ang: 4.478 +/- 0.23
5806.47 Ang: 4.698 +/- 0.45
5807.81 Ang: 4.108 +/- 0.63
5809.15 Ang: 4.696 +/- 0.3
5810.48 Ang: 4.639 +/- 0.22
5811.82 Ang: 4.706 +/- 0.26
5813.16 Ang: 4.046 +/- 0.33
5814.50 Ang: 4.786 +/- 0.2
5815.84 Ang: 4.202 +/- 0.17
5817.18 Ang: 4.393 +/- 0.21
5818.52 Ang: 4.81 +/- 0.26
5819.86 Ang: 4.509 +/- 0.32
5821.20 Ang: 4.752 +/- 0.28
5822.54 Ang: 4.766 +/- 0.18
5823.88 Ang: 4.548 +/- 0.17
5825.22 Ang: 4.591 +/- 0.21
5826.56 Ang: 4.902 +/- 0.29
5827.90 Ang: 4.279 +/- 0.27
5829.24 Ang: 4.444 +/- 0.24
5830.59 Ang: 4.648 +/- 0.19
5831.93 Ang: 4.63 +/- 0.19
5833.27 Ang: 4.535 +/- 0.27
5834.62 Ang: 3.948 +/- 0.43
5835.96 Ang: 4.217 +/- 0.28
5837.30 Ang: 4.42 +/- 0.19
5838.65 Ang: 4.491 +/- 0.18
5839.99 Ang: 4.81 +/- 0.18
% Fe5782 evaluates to 1.2 Ang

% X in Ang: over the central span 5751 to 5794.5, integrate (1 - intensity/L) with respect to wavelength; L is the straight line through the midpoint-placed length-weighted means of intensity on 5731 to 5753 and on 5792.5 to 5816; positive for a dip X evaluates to 0.6 Ang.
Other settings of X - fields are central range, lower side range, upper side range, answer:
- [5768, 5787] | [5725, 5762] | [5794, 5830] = 1.0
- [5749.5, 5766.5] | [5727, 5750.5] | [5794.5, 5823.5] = -0.6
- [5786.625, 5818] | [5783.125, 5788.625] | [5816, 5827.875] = -0.1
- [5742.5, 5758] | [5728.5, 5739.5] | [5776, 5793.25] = -0.3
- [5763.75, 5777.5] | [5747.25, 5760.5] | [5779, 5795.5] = -0.3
